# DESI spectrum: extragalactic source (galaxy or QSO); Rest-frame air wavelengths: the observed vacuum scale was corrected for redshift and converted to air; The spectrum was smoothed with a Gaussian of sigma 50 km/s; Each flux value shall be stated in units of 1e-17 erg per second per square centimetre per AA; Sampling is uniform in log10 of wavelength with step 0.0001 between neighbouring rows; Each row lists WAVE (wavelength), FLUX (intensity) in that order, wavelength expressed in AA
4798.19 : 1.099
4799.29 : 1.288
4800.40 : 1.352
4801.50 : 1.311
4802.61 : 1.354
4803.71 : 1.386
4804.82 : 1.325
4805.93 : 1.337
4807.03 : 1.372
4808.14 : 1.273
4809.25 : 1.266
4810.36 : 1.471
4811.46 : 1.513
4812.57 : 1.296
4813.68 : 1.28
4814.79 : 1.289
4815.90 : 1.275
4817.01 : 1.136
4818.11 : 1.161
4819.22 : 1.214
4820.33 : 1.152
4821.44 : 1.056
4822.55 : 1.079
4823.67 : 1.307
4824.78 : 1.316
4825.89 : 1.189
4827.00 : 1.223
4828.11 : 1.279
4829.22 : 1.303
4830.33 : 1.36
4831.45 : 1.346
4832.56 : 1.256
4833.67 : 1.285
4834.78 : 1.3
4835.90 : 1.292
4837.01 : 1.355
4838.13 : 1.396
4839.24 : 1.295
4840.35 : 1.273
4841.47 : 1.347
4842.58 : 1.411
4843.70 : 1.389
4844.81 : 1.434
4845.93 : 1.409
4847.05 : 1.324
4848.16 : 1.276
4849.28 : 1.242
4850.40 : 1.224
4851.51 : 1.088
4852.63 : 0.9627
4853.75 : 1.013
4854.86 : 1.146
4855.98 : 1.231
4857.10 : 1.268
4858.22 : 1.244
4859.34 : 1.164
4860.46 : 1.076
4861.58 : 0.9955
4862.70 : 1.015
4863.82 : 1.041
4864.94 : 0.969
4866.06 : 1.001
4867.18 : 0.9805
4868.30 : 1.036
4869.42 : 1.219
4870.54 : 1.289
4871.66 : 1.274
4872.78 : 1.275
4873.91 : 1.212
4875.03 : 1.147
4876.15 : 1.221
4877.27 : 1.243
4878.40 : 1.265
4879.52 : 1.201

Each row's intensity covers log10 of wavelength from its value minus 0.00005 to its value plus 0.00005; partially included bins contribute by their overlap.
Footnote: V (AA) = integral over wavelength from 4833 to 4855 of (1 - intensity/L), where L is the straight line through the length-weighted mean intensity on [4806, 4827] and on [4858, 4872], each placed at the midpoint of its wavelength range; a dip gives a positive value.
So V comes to -2.1 AA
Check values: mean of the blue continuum 1.26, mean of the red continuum 1.09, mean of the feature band 1.28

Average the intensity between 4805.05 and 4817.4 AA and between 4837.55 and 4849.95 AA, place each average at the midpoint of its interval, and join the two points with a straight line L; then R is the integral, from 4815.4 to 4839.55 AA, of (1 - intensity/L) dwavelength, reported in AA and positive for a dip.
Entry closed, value 1.4 AA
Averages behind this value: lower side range 1.32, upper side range 1.34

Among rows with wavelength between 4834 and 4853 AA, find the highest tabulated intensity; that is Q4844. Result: 1.434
